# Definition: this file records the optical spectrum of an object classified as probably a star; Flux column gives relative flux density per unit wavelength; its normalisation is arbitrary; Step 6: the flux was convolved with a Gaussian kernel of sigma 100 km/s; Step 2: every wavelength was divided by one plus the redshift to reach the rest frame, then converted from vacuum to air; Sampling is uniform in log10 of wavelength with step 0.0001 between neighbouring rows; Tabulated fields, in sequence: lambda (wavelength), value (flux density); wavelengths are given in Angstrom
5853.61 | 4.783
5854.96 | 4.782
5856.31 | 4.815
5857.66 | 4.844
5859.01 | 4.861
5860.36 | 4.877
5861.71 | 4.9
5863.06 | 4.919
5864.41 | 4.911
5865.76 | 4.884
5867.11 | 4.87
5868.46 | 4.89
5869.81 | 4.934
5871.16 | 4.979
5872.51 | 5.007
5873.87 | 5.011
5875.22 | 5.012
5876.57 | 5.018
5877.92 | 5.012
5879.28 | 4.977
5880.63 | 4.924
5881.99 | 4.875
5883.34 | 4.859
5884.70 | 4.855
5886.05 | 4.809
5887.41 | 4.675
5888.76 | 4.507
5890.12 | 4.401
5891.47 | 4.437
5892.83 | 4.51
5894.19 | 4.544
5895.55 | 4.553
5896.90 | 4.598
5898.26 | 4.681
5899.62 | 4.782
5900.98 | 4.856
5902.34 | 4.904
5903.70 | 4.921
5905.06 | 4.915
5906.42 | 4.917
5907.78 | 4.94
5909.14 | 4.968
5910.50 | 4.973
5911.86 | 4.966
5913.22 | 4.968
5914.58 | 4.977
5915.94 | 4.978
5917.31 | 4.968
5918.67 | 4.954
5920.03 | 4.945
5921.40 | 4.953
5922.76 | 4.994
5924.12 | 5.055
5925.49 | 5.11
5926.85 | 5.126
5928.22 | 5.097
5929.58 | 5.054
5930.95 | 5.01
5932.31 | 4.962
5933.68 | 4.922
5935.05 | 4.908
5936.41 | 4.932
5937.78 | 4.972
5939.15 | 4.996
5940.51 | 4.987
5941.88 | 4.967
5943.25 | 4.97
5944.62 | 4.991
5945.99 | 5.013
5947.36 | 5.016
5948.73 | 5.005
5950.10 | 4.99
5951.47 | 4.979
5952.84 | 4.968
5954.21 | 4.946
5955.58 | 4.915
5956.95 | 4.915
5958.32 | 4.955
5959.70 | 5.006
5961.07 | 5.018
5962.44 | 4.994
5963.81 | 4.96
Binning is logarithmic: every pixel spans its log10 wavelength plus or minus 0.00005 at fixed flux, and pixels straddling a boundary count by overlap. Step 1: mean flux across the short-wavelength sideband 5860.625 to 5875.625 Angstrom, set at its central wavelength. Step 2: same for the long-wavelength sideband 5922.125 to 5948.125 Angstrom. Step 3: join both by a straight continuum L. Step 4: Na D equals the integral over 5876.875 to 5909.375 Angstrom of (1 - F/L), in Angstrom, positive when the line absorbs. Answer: 1.27 Angstrom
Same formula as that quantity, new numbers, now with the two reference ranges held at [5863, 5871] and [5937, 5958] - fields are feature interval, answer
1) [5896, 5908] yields 0.27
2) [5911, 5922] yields -0.03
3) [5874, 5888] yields 0.04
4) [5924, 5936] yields -0.15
